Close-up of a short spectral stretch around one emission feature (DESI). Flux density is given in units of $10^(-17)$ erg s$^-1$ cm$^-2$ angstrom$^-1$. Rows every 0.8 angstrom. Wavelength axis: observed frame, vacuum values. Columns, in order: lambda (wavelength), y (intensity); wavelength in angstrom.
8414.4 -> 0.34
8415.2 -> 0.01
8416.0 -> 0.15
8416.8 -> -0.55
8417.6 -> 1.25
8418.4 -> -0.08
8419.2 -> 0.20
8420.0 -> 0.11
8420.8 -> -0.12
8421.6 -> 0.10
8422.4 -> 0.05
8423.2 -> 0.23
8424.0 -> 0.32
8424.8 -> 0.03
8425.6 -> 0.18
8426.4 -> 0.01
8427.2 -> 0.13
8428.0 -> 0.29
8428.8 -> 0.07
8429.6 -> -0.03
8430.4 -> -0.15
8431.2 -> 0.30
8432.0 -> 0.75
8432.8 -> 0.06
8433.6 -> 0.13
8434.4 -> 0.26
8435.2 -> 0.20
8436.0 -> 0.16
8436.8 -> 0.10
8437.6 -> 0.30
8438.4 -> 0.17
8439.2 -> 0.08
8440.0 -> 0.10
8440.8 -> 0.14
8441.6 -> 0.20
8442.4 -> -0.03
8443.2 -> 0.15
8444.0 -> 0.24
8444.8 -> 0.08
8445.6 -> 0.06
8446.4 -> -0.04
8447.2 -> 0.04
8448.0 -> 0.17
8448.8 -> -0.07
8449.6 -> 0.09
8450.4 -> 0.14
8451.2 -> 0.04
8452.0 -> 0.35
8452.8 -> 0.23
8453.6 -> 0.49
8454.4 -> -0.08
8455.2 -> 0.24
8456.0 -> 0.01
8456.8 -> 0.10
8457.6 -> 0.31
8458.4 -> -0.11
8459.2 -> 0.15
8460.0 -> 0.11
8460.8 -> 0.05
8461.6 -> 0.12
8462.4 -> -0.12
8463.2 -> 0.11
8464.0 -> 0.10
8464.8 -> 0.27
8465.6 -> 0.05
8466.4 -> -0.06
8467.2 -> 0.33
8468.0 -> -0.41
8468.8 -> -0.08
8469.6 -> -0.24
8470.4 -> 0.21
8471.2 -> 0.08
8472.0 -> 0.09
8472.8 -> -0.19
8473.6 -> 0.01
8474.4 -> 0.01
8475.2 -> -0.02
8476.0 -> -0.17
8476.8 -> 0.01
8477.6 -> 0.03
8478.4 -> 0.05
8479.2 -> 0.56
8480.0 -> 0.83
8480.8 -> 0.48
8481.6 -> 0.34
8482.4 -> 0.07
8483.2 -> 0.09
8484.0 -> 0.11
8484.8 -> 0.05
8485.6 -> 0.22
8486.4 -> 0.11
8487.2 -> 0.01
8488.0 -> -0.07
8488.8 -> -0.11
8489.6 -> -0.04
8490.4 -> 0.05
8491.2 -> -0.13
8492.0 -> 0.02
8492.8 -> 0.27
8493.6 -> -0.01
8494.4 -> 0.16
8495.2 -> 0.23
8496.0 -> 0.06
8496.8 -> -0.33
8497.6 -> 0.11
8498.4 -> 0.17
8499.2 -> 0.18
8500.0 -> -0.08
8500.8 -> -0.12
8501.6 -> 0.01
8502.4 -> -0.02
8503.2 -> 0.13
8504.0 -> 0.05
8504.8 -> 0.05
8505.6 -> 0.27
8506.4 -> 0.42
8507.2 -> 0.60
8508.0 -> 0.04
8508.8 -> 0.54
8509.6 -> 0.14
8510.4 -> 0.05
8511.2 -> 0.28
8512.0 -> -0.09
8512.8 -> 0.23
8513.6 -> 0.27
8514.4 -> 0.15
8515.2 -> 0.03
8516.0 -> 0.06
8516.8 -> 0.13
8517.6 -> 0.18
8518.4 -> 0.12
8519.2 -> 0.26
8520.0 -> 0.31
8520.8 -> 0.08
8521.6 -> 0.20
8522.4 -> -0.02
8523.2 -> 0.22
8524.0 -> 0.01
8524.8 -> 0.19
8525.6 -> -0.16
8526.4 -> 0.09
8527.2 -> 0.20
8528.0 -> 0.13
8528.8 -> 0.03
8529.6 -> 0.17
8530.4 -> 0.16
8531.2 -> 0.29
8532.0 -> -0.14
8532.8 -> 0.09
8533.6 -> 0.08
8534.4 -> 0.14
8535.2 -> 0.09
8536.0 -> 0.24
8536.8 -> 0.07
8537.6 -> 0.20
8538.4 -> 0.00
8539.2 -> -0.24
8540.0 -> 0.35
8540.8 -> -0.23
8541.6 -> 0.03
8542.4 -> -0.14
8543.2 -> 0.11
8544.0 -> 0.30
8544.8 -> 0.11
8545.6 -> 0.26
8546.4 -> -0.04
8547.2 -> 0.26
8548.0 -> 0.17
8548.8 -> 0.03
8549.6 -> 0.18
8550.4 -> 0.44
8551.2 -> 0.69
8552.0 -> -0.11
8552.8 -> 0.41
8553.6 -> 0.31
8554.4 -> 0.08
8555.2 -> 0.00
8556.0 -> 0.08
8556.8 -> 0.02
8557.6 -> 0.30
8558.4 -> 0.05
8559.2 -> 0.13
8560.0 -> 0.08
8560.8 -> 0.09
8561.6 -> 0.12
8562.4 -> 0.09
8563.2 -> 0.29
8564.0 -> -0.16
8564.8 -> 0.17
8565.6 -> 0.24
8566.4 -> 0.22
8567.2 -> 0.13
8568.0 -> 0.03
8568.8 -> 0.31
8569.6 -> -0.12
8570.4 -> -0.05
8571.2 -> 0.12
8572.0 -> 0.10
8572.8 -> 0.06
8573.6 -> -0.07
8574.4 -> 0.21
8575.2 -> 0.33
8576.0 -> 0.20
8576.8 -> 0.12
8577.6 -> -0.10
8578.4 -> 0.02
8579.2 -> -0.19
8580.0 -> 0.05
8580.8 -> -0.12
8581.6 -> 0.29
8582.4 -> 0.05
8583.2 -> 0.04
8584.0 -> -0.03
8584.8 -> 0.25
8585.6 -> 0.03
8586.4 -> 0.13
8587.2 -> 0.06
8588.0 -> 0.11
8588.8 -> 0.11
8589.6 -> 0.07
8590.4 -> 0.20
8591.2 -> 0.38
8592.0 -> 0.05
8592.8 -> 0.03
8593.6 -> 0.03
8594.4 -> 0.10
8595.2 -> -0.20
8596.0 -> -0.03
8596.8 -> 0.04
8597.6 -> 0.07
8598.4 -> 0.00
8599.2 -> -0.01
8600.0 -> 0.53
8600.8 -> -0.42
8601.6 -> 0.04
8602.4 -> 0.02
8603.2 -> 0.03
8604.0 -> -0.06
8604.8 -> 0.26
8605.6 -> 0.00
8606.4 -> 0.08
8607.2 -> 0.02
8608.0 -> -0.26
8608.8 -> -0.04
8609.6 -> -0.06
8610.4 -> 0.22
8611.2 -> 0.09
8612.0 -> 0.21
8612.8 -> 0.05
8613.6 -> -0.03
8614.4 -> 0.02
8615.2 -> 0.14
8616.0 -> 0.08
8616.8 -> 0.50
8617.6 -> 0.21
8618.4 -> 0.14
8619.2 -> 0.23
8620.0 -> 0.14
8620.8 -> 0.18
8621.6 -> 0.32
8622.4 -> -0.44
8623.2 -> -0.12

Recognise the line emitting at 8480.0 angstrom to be H-gamma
